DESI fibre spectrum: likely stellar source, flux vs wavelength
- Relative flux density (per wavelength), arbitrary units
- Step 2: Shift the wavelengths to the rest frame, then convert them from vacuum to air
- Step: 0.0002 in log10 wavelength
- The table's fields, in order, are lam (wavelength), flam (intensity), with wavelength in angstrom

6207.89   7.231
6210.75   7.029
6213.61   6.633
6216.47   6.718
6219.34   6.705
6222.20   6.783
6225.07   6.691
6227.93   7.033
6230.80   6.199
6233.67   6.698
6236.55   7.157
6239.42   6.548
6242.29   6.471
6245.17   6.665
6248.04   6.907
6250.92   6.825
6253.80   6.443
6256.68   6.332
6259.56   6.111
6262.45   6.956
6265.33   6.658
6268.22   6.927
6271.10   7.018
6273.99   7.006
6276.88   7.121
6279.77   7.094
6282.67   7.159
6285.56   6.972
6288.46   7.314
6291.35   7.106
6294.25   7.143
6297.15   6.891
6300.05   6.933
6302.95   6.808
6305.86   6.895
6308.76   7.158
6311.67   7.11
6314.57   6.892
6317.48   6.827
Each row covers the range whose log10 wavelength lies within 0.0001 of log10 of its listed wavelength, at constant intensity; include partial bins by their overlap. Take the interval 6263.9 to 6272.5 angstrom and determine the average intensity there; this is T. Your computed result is 6.87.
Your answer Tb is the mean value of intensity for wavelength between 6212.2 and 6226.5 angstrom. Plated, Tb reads 6.71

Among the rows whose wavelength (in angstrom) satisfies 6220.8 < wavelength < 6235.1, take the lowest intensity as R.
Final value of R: 6.199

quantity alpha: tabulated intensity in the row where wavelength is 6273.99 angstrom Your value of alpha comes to 7.006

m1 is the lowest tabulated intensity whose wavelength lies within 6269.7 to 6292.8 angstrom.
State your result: 6.972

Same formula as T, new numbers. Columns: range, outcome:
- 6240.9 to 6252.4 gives 6.72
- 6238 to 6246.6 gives 6.56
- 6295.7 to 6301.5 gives 6.91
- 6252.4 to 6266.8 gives 6.5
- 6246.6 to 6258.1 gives 6.63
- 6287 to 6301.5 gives 7.08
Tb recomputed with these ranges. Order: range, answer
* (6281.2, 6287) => 7.06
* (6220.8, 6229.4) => 6.84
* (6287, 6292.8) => 7.21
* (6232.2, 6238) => 6.92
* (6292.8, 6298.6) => 7.02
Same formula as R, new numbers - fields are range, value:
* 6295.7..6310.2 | 6.808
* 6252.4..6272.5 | 6.111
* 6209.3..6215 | 6.633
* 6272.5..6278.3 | 7.006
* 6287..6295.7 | 7.106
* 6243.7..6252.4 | 6.665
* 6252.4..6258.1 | 6.332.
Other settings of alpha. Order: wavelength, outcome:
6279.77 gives 7.094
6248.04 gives 6.907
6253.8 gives 6.443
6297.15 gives 6.891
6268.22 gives 6.927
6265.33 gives 6.658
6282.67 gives 7.159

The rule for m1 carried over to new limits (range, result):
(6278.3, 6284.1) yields 7.094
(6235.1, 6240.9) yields 6.548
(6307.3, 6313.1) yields 7.11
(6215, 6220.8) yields 6.705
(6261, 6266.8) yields 6.658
